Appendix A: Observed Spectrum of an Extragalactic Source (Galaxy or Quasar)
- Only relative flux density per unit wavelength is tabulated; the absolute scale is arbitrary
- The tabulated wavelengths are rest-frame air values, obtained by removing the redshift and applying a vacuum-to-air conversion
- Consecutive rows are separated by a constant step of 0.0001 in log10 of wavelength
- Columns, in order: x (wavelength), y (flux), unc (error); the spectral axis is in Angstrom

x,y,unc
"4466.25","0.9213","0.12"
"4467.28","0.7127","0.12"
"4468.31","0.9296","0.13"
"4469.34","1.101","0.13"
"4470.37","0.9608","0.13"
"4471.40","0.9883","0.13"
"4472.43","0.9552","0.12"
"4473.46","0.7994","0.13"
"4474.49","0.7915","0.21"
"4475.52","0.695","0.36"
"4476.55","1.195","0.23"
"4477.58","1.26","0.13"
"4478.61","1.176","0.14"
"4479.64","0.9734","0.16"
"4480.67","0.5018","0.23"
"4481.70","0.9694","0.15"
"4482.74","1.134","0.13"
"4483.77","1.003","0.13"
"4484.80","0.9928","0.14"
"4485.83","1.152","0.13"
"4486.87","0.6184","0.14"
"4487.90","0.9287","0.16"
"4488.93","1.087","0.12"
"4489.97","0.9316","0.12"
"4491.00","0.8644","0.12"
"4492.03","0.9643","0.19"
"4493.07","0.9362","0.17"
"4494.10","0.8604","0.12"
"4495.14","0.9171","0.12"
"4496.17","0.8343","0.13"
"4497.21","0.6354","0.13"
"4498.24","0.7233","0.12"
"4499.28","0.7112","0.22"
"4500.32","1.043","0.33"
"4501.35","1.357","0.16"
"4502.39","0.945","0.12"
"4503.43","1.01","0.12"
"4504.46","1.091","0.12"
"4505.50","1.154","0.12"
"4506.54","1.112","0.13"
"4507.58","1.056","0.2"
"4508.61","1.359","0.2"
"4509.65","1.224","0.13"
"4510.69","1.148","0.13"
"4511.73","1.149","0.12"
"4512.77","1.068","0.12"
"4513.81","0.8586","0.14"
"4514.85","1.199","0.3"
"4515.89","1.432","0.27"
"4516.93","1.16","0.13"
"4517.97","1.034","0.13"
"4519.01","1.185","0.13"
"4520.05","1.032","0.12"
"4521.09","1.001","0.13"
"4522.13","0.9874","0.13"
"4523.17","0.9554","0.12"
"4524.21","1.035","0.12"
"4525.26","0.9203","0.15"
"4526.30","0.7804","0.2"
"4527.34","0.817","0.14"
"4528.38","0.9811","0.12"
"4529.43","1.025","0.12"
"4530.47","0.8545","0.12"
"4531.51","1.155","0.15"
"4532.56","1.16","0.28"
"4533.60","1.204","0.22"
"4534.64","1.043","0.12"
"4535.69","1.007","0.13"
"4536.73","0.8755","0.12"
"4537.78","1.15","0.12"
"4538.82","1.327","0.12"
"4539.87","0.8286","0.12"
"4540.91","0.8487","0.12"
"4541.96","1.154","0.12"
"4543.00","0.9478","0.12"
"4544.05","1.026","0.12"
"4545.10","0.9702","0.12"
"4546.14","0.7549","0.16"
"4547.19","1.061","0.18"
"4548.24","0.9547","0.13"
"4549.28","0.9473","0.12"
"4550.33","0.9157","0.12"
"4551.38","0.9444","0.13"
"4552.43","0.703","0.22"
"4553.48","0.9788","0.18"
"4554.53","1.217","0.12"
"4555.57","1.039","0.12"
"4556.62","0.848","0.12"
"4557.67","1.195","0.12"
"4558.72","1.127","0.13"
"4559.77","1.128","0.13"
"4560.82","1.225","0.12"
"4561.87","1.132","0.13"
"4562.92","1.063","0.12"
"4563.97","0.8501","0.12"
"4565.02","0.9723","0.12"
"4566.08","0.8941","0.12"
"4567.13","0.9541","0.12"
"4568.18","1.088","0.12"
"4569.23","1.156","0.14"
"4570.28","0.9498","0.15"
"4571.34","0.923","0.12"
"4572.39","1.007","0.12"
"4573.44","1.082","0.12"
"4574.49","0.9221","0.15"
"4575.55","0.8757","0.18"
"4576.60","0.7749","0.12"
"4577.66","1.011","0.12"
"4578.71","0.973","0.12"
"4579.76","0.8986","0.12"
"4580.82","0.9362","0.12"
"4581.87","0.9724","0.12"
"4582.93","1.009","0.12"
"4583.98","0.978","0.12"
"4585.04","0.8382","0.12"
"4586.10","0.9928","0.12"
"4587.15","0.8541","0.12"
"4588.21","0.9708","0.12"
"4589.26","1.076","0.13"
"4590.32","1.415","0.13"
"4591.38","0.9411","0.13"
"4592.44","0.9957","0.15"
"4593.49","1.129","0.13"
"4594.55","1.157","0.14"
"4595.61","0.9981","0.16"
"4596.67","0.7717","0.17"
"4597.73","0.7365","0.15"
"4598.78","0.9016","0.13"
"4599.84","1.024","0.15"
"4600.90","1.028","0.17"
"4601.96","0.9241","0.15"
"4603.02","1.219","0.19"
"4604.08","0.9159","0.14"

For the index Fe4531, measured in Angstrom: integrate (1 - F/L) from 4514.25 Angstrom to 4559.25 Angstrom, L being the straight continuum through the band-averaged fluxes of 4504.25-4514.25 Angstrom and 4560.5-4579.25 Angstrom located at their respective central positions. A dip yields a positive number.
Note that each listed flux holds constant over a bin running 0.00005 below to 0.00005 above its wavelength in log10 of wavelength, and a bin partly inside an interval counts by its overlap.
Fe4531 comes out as 1.9 Angstrom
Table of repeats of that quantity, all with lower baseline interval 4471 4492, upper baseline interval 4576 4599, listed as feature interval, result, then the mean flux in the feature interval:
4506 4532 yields -2.79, 1.06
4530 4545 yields -1.23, 1.04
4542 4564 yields -1.00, 1.01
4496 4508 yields -0.26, 0.976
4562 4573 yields -0.28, 0.992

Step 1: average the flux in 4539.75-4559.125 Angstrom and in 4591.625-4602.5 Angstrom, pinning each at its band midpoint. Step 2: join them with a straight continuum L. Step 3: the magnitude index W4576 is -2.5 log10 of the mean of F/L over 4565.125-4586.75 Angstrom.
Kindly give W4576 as 0.01 mag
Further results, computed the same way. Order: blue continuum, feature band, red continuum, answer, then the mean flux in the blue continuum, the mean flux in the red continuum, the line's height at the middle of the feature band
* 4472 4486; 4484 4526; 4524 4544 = -0.03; 0.968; 1.01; 0.986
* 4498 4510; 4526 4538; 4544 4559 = 0.01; 1.07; 0.975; 1.01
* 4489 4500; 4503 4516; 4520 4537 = -0.24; 0.851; 0.991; 0.913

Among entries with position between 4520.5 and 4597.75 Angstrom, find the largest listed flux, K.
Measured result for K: 1.415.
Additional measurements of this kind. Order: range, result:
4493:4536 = 1.432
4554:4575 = 1.225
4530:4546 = 1.327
